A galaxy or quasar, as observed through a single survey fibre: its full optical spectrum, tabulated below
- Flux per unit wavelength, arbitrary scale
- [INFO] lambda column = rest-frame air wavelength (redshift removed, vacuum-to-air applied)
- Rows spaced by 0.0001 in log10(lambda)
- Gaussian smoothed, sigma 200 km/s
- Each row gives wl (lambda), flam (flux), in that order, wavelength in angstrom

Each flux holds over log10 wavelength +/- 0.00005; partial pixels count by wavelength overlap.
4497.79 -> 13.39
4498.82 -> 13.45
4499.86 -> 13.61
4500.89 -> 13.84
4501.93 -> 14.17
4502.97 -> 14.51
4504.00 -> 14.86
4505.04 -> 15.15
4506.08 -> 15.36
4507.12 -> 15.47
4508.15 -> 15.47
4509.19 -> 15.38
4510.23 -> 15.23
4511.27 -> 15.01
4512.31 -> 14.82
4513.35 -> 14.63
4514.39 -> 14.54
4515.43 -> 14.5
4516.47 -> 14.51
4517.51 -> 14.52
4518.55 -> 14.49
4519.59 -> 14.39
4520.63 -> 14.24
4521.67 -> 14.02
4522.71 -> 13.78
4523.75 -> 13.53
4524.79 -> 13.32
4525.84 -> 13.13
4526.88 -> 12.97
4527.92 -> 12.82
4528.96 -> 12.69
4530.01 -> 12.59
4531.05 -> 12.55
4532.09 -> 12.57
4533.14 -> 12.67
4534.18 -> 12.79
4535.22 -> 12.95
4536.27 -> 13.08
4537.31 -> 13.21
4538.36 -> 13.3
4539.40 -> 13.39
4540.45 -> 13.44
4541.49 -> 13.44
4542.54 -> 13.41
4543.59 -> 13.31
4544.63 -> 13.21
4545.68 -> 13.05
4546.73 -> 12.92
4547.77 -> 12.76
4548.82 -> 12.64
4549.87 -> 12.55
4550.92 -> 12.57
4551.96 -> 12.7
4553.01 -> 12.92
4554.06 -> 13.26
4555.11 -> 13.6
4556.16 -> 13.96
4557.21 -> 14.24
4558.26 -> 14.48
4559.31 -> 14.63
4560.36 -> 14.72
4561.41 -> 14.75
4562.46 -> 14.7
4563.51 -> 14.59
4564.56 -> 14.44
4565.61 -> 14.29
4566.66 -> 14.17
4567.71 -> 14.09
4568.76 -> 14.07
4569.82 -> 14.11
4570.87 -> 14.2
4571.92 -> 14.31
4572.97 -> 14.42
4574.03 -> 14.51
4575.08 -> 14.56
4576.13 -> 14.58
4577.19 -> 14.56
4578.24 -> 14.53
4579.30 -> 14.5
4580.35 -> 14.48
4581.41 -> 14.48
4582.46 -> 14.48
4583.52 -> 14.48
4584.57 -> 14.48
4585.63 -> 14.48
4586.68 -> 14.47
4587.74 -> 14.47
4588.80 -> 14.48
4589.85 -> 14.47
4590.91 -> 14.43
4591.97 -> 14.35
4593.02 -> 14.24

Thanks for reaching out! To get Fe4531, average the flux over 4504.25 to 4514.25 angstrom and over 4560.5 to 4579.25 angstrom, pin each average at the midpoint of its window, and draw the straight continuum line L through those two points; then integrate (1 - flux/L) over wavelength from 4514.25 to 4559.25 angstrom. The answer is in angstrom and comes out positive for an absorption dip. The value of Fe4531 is 4.3 angstrom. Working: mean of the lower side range 15.1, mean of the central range 13.4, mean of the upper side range 14.4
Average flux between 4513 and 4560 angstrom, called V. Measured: 13.4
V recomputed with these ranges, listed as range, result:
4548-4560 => 13.4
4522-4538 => 13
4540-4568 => 13.7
